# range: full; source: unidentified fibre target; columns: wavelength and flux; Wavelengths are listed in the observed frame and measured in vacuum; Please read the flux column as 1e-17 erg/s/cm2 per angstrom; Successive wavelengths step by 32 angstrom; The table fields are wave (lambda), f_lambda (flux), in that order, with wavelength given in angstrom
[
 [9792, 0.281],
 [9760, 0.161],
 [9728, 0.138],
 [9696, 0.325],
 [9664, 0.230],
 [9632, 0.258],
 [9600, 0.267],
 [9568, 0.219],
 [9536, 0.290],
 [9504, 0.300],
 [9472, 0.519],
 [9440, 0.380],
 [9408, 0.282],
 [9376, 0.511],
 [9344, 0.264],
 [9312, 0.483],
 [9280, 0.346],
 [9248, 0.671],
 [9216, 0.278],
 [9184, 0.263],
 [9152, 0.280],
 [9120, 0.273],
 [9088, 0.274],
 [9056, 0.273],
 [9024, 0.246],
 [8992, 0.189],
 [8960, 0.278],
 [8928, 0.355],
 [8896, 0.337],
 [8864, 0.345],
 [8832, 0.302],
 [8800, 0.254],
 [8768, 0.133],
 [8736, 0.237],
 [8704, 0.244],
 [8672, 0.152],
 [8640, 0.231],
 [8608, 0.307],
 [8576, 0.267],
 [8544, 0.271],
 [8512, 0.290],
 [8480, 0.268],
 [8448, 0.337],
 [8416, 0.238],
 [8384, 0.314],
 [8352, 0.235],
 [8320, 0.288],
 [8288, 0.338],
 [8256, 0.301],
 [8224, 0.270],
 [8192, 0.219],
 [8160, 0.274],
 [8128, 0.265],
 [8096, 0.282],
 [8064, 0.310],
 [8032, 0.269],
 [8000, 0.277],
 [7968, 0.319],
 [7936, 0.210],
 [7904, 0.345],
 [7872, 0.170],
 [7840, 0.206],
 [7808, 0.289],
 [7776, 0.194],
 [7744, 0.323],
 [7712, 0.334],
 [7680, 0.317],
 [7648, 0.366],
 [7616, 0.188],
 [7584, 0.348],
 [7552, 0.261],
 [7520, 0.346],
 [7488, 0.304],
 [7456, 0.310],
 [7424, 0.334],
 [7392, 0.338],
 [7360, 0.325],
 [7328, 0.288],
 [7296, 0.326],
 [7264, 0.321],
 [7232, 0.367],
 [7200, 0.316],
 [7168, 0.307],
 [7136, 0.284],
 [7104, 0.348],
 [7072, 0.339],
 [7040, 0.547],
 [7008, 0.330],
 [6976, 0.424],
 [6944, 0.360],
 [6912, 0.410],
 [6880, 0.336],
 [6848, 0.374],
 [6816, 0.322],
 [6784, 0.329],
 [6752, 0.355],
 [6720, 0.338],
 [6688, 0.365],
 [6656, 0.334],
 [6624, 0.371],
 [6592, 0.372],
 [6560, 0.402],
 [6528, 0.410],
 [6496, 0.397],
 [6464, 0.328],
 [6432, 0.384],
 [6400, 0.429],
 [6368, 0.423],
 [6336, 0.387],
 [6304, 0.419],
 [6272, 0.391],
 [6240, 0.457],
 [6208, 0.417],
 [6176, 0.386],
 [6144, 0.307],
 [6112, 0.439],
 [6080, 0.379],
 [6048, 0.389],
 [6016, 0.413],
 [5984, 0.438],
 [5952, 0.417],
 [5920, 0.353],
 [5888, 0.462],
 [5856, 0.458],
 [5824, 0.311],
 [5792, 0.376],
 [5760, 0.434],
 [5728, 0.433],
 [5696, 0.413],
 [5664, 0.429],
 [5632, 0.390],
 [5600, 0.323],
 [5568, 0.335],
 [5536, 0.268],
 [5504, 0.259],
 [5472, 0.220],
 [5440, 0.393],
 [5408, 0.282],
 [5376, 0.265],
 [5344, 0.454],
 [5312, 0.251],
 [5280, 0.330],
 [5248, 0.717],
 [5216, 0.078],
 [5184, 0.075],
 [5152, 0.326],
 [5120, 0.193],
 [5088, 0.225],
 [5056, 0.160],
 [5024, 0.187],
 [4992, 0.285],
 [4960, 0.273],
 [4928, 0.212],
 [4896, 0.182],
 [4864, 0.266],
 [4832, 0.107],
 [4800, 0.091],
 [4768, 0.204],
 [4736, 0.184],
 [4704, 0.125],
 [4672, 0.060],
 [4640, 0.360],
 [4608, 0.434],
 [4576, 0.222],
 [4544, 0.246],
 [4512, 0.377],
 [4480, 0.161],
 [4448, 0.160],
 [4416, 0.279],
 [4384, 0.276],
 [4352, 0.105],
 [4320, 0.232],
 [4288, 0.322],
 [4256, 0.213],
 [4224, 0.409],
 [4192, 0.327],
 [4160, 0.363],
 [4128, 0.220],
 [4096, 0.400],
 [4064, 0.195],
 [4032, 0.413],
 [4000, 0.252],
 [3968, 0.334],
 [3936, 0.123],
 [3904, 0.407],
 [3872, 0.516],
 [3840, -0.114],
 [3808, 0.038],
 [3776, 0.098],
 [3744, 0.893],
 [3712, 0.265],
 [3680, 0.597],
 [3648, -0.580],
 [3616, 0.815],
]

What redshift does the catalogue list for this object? 0.408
